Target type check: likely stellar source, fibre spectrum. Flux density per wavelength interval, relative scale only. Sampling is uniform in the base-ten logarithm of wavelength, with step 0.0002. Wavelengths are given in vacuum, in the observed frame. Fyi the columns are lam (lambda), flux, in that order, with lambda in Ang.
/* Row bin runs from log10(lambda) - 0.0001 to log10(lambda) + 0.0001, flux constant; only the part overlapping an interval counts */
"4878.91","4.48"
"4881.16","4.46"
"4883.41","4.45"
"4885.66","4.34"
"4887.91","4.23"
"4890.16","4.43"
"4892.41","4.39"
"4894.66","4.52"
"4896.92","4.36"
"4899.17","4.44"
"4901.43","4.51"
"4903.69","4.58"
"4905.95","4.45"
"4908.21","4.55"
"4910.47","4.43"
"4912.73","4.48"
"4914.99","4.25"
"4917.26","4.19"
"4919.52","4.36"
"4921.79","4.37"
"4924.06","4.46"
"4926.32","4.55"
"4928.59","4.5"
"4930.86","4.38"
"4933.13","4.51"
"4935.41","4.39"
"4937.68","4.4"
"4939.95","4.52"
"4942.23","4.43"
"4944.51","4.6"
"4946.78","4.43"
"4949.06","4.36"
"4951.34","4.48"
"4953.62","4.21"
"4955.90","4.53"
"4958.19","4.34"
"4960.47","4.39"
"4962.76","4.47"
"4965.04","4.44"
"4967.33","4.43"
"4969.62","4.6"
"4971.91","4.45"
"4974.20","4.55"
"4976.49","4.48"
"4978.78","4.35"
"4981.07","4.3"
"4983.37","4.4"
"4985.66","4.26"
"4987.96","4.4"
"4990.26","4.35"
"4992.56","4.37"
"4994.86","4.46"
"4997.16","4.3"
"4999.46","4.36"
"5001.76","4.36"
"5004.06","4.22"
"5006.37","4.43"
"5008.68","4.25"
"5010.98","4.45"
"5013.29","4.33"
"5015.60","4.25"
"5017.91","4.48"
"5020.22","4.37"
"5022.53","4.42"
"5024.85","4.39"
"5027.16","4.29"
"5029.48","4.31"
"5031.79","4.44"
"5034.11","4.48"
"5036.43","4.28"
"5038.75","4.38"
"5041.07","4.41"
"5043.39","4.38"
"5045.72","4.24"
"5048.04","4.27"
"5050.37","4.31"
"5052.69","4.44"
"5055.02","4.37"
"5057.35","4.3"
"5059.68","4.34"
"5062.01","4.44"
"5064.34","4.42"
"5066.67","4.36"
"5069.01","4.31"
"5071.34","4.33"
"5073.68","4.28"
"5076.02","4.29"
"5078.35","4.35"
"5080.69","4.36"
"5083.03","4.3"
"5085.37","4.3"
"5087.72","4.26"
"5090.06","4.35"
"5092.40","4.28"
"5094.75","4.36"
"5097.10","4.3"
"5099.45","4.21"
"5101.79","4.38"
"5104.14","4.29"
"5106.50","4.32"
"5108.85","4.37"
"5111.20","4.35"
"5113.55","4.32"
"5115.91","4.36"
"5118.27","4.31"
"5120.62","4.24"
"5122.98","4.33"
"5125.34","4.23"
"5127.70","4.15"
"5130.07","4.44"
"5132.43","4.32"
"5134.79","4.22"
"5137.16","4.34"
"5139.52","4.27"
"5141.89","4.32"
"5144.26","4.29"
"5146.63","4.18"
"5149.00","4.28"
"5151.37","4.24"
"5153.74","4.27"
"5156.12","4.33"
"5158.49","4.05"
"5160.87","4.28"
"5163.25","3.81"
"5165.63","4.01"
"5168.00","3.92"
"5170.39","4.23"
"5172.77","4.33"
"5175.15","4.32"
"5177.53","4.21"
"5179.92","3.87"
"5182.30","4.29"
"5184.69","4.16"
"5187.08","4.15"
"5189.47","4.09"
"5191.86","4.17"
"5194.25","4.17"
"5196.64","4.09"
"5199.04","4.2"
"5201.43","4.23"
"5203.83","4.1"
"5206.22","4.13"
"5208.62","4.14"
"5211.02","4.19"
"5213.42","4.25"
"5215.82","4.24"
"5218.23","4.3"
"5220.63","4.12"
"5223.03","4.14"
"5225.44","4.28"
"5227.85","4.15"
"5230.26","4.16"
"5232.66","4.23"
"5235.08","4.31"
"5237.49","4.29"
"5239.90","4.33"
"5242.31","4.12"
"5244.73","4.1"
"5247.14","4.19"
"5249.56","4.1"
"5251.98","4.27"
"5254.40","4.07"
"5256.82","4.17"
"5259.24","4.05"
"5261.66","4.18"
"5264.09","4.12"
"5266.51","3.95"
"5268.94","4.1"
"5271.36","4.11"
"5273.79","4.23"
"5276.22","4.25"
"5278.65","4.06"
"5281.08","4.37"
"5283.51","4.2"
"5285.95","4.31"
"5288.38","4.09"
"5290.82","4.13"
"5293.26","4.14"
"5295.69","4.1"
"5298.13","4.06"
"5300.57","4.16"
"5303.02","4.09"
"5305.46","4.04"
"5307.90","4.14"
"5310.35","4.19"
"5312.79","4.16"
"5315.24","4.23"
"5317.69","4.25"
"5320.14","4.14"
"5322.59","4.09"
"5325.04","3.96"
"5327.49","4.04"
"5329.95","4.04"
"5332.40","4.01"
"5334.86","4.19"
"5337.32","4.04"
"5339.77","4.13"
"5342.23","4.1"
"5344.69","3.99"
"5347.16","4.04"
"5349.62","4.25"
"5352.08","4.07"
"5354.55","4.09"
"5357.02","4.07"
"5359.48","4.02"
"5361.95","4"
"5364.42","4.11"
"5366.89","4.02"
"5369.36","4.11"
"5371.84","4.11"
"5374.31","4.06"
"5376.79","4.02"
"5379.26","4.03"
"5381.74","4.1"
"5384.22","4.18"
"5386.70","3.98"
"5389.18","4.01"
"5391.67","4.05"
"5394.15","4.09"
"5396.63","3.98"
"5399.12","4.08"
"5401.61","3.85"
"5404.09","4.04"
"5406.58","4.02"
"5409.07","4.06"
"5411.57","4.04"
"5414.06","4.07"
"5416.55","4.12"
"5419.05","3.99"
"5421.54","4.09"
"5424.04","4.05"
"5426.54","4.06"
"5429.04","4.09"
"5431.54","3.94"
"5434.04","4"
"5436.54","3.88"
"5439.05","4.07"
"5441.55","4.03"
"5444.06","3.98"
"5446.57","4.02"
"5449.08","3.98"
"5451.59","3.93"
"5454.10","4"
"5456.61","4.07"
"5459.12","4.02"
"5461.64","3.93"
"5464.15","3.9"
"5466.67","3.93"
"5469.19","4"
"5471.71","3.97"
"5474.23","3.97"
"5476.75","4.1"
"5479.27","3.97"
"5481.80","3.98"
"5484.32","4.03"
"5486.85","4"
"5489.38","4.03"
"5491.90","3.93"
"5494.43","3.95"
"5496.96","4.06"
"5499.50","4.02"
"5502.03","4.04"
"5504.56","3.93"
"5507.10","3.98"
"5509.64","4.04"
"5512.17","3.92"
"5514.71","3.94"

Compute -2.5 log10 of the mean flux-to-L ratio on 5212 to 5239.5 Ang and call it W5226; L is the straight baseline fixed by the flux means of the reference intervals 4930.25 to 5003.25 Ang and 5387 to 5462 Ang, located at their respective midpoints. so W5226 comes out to -0.009 mag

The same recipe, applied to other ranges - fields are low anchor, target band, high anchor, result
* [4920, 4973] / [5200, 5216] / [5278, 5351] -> 0.01 mag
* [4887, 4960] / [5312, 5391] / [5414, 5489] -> 0.00 mag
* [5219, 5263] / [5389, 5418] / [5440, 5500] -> 0.00 mag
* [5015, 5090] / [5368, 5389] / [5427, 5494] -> 0.00 mag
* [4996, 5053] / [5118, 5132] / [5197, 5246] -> 0.00 mag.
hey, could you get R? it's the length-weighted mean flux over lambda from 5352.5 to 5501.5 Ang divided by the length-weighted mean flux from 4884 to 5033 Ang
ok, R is 0.9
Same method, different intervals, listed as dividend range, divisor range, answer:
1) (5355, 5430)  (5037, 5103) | 0.93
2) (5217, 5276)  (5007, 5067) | 0.96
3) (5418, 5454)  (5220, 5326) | 0.96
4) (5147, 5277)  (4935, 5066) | 0.95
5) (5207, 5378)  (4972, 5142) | 0.95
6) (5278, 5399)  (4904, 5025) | 0.93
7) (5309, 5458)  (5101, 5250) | 0.96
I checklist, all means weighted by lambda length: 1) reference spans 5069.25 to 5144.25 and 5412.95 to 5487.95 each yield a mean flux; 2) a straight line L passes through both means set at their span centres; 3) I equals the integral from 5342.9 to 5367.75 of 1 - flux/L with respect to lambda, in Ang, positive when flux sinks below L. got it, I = 0.13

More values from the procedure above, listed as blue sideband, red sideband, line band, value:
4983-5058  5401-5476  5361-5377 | 0.0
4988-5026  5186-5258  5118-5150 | -0.2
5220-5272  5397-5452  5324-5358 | 0.1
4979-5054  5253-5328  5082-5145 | -0.4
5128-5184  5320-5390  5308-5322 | -0.3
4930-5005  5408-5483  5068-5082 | 0.0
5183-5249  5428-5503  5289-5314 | 0.0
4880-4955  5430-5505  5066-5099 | -0.1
